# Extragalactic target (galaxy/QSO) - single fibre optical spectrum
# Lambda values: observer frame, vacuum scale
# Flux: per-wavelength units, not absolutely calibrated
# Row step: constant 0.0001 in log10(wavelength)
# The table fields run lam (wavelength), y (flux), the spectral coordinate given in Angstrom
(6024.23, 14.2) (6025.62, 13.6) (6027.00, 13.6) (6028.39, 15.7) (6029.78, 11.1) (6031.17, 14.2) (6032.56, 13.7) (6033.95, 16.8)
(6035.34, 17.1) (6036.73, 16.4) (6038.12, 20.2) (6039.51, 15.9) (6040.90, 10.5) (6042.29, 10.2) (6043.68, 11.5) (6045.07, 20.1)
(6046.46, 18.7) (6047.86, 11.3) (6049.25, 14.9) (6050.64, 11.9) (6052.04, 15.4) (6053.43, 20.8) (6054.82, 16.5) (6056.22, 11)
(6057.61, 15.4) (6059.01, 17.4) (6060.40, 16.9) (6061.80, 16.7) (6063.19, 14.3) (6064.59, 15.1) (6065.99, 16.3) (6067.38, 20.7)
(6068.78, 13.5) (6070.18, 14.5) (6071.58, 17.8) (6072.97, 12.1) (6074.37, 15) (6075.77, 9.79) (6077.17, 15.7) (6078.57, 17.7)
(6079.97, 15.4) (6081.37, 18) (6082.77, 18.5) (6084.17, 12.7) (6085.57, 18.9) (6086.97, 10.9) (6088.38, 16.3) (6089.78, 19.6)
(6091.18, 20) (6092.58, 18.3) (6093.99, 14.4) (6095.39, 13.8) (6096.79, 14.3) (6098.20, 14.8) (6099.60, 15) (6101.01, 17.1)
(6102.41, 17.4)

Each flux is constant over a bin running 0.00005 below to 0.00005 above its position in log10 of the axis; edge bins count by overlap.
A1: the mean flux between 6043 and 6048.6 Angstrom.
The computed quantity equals 15.4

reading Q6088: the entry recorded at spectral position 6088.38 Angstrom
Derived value 16.3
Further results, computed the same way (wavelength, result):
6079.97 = 15.4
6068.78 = 13.5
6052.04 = 15.4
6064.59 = 15.1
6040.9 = 10.5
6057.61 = 15.4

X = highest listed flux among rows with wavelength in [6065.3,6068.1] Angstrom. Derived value 20.7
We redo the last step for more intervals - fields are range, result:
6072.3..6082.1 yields 18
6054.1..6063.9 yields 17.4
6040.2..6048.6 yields 20.1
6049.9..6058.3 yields 20.8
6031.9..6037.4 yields 17.1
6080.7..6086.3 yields 18.9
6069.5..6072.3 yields 17.8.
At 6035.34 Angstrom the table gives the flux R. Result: 17.1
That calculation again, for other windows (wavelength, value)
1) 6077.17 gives 15.7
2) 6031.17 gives 14.2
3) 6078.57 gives 17.7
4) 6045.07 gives 20.1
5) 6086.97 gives 10.9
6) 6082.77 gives 18.5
